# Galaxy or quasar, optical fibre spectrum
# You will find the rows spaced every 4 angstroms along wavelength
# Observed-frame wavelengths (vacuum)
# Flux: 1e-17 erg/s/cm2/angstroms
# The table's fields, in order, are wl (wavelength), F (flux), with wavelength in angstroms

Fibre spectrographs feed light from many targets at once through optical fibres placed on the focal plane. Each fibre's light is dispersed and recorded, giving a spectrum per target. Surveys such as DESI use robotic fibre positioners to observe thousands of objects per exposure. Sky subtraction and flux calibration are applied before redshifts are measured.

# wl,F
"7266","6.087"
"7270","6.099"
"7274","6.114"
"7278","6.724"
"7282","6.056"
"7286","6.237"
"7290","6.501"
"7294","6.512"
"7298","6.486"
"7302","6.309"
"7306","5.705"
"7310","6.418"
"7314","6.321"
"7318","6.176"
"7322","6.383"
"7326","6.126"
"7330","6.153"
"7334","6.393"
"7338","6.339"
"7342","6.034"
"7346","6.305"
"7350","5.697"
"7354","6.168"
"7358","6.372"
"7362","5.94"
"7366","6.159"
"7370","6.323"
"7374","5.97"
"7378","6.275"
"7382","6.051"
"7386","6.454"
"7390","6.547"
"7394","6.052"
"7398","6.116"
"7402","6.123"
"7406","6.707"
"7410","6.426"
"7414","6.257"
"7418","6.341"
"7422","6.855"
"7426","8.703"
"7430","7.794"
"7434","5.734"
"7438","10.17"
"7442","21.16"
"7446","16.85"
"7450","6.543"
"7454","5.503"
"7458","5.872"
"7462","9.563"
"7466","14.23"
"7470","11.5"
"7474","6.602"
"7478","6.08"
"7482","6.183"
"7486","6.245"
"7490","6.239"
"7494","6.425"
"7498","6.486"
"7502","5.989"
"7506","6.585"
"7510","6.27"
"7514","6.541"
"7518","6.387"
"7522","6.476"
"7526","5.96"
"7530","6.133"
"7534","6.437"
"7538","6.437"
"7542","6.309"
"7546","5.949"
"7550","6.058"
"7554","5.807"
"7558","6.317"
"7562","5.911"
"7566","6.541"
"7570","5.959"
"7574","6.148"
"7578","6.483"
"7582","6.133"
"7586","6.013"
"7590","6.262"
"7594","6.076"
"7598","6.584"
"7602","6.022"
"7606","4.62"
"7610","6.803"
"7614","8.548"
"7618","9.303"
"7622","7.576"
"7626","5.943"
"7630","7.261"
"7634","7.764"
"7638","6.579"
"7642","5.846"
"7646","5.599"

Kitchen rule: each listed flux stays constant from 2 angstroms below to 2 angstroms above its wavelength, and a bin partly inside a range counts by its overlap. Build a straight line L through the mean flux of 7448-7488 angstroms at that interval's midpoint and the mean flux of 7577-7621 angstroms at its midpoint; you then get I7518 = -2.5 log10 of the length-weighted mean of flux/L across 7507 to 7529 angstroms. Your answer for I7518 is 0.17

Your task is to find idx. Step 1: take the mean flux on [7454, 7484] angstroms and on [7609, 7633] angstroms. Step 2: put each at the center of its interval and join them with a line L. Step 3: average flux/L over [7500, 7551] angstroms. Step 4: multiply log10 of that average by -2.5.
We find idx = 0.28 mag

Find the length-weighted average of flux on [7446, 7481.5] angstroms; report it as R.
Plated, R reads 8.64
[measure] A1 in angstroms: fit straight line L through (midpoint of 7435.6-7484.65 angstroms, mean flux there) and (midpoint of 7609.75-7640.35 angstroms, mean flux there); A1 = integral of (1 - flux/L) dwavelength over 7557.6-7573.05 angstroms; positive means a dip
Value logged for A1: 4.08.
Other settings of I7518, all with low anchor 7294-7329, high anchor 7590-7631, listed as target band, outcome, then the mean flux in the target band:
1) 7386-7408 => 0.02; 6.32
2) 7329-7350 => 0.02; 6.2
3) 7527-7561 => 0.09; 6.17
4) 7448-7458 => 0.09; 5.99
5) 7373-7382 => 0.04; 6.12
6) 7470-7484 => -0.07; 7.03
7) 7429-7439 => -0.18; 7.68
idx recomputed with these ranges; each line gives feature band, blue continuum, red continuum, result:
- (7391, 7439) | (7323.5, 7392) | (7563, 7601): -0.11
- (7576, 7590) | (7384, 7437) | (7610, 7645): 0.15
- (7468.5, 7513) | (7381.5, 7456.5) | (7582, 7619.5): 0.12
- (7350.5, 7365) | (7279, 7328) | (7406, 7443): 0.18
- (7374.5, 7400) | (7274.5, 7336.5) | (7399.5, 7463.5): 0.23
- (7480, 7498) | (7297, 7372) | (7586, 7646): 0.03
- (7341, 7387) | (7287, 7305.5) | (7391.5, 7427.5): 0.06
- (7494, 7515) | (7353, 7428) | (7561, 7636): 0.03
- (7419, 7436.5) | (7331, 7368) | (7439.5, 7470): 0.34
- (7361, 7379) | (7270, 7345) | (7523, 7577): 0.02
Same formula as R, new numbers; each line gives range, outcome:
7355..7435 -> 6.47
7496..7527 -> 6.35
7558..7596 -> 6.18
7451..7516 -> 7.26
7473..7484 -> 6.26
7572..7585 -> 6.24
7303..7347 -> 6.21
